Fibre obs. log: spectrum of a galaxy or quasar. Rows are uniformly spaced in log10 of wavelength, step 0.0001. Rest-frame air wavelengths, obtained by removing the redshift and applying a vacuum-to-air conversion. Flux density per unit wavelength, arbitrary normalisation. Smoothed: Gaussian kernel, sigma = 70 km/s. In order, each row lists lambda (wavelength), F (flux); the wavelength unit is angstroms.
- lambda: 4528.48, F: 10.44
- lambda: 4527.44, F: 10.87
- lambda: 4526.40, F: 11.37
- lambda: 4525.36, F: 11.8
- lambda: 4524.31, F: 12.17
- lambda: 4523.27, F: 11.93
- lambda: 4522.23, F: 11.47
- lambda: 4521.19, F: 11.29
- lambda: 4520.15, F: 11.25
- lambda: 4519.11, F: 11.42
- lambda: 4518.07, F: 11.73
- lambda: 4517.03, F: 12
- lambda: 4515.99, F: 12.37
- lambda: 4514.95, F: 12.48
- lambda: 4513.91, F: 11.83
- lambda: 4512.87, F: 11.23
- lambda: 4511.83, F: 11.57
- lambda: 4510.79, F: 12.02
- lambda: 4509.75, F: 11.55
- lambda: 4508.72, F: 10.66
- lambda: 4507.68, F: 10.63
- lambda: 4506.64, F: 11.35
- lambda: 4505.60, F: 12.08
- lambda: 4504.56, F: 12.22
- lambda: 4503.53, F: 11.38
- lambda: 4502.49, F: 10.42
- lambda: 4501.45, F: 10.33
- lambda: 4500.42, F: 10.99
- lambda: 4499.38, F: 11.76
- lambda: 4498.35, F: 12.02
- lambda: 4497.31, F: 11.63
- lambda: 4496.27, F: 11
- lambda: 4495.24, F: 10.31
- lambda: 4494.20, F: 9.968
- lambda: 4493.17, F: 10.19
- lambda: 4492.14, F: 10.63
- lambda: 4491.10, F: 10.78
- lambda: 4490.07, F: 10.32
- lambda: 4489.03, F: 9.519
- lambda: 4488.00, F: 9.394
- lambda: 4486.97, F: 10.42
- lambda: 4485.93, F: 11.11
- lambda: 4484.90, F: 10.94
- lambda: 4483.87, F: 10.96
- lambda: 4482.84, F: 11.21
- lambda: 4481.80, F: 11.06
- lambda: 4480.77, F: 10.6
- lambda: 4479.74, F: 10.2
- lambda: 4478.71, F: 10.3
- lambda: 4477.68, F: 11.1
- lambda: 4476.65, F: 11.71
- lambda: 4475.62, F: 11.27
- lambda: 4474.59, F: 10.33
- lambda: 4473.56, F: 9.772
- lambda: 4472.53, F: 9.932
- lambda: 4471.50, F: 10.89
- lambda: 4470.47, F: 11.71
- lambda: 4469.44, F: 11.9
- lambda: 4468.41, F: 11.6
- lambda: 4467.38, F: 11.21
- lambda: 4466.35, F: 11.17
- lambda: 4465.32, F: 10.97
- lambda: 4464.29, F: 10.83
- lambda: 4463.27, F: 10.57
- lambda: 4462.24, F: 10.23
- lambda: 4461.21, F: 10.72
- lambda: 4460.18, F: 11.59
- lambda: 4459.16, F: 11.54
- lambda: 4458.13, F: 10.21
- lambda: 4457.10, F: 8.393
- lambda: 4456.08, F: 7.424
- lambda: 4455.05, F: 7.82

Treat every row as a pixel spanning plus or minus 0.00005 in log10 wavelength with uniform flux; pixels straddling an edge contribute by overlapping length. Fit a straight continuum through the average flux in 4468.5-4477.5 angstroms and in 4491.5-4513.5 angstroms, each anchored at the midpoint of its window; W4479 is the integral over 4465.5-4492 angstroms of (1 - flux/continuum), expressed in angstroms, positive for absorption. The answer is 0.55 angstroms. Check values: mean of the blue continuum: 11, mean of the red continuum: 11.1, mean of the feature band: 10.8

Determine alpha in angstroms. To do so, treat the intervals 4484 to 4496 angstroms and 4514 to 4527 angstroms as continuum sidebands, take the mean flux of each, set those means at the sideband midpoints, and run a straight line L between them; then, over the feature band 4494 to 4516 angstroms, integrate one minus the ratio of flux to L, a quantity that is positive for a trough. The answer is -0.6 angstroms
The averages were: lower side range 10.4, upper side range 11.8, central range 11.3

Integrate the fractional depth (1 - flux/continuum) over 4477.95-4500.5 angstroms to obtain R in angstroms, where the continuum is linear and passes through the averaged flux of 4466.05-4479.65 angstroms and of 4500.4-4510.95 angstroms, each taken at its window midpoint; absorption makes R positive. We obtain 0.8 angstroms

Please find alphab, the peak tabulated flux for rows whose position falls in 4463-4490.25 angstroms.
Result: 11.9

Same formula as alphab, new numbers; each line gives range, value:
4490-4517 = 12.48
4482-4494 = 11.21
